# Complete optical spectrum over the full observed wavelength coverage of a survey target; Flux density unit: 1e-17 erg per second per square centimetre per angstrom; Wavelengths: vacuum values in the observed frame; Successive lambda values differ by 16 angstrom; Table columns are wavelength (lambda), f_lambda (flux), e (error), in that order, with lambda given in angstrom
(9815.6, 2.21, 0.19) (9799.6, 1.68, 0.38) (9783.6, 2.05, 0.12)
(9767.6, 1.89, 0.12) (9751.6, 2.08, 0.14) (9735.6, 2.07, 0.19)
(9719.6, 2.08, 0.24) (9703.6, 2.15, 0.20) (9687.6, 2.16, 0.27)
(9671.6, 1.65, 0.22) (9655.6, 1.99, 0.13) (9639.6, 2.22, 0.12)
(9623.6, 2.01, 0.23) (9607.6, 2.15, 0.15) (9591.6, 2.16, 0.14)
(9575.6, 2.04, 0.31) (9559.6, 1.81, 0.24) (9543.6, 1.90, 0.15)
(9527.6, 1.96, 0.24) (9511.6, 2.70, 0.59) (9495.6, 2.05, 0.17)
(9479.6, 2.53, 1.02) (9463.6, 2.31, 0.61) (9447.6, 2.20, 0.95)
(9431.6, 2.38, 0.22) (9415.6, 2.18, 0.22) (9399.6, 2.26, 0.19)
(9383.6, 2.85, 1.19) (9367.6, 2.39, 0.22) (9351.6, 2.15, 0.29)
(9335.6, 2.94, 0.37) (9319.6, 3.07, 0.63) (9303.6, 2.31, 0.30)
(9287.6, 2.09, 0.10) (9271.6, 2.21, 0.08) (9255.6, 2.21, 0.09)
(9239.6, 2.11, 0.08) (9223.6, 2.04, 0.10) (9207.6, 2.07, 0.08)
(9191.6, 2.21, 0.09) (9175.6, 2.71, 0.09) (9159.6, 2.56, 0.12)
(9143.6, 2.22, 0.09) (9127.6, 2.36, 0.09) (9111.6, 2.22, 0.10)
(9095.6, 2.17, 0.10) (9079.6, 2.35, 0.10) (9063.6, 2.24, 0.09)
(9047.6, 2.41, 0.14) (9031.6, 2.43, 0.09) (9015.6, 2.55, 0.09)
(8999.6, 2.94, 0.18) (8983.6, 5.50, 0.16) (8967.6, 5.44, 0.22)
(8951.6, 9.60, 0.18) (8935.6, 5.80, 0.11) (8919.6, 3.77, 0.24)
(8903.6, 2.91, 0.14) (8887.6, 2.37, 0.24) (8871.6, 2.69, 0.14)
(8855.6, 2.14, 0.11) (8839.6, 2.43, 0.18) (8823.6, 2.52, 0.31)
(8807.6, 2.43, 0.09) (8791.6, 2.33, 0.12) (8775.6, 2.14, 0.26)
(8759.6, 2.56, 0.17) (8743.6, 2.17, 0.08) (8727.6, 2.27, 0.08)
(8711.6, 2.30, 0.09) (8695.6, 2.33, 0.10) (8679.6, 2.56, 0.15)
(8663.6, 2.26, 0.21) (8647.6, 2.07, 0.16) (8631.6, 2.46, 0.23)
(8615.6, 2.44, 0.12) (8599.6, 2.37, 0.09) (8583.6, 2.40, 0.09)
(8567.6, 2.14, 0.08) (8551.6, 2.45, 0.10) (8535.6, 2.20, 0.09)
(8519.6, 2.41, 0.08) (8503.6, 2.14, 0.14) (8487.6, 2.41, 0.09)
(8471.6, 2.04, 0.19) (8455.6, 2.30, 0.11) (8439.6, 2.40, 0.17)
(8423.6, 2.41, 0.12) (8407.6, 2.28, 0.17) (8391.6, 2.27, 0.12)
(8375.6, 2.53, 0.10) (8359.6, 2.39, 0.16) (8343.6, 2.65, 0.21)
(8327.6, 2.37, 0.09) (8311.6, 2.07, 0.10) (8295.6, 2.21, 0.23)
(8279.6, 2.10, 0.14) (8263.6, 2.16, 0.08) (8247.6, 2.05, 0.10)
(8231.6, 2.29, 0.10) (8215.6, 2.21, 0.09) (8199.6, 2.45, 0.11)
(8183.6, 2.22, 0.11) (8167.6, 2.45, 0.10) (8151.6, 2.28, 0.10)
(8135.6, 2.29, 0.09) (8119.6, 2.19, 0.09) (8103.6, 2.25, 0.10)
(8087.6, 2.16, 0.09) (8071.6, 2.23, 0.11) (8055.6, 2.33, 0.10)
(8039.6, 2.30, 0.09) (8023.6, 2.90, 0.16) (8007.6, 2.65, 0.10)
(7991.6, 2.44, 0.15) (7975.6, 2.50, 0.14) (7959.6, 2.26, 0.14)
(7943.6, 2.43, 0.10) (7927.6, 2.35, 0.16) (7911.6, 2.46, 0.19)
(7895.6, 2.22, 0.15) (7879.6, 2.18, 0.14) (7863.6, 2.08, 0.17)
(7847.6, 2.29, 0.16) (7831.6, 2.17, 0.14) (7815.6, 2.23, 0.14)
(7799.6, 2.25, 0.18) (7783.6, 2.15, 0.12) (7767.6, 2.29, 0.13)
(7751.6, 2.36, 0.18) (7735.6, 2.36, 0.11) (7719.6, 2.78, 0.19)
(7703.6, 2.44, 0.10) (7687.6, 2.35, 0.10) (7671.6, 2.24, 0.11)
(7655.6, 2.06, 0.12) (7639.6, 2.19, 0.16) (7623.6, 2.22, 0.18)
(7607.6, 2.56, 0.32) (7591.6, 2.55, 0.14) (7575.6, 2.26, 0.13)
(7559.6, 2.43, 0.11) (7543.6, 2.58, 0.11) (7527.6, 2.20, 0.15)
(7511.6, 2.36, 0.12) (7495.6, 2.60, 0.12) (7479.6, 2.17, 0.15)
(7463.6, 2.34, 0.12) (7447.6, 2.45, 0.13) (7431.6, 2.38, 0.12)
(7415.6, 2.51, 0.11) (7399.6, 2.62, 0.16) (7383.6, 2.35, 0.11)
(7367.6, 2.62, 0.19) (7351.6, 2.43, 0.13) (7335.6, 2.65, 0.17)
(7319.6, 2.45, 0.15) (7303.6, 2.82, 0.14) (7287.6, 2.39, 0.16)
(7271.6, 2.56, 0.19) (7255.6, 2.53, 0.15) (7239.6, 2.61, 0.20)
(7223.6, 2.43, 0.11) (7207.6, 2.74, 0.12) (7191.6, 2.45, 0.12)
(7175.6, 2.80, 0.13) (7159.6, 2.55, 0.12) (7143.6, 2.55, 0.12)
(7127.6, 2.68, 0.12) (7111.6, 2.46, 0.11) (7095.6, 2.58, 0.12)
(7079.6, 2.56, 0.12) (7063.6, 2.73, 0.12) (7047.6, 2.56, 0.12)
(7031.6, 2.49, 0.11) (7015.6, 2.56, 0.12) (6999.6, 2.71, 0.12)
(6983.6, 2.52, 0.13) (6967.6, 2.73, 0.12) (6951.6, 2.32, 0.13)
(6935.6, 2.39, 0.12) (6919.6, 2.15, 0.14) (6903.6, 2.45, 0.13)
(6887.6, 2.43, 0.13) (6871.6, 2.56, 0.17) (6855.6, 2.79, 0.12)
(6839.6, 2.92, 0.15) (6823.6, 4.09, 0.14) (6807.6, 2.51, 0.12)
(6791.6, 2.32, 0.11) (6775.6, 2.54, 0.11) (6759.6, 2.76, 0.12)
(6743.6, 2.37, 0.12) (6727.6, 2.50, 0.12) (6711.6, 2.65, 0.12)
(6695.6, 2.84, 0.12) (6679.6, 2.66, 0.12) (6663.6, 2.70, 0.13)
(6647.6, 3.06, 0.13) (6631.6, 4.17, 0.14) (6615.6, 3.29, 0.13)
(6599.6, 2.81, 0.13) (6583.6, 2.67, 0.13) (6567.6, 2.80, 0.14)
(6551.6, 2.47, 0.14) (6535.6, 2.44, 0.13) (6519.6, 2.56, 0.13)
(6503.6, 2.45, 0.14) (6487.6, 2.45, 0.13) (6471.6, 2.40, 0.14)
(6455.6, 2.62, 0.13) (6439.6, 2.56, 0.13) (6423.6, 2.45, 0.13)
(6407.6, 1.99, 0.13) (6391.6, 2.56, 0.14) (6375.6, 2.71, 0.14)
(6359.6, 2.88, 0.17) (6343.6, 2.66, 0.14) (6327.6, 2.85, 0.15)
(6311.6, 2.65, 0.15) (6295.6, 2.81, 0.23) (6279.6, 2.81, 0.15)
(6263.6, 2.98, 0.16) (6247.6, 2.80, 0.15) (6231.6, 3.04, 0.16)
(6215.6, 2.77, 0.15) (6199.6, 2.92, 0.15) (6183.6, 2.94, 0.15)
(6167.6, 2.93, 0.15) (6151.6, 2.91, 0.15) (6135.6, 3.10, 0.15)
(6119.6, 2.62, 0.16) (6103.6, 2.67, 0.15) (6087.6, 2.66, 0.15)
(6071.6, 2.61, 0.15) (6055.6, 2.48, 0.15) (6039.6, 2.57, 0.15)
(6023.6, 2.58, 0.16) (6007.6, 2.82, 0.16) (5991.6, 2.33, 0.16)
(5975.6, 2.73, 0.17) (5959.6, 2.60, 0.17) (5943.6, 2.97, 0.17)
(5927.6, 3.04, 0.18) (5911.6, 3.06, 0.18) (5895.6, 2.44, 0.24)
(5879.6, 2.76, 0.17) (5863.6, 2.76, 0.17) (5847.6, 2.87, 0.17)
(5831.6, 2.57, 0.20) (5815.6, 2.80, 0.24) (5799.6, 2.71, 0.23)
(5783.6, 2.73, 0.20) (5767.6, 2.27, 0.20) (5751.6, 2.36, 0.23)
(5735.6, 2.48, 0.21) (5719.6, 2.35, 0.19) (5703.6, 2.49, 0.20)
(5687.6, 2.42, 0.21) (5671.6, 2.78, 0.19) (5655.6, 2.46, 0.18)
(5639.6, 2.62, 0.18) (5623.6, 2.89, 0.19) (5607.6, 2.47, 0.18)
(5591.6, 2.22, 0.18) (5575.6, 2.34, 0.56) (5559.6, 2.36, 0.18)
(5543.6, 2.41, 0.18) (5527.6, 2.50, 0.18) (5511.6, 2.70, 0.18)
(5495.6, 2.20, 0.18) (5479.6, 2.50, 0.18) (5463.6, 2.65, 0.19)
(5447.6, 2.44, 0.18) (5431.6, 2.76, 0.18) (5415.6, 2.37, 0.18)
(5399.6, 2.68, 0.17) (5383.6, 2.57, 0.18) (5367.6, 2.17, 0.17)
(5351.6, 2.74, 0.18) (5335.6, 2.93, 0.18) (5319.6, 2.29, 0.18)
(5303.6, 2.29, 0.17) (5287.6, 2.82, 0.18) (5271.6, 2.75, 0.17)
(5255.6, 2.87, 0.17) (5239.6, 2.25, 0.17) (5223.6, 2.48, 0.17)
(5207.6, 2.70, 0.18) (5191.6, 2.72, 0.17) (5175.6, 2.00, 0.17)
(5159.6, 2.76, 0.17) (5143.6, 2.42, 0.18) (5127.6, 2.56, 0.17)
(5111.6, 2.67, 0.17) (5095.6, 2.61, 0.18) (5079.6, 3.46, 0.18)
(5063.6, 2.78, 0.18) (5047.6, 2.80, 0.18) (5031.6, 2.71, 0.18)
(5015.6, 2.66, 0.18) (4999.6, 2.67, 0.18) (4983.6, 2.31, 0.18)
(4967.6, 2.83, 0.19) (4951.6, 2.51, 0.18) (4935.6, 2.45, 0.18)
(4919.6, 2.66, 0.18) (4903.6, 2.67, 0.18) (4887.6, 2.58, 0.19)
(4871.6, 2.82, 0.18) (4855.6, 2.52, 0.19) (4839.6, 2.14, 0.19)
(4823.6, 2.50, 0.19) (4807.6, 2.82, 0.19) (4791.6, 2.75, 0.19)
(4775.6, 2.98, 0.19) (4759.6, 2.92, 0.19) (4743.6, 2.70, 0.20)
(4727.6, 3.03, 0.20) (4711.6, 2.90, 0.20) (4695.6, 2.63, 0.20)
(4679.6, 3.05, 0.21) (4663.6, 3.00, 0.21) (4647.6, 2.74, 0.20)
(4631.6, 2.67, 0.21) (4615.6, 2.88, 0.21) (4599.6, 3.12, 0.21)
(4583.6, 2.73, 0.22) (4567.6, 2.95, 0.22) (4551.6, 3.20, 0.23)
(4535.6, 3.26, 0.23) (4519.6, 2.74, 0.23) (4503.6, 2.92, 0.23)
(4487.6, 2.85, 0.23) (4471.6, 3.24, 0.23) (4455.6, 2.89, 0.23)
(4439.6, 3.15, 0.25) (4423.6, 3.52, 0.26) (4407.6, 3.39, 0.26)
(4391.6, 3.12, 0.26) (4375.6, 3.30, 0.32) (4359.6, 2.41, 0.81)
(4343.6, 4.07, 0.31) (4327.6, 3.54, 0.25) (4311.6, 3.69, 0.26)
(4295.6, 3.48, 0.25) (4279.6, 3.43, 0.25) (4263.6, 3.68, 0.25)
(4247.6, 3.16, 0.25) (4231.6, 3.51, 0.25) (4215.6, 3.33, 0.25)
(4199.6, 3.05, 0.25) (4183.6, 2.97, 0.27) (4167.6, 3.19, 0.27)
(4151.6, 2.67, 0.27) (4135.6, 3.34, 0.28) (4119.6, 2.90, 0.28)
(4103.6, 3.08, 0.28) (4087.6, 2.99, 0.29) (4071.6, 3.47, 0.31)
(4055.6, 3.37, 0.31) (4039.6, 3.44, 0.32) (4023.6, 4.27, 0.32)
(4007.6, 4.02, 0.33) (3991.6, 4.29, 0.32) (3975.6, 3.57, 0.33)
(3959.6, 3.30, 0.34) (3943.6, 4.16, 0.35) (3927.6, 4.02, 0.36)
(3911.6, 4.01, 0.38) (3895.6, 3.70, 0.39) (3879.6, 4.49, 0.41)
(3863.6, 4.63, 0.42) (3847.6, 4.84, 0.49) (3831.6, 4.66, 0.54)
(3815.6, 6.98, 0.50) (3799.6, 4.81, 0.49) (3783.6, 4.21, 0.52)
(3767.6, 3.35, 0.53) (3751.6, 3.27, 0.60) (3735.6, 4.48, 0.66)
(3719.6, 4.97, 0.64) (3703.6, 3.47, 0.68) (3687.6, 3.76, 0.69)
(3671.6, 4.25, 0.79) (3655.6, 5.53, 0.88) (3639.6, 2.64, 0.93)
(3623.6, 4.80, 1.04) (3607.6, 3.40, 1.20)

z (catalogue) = 0.363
